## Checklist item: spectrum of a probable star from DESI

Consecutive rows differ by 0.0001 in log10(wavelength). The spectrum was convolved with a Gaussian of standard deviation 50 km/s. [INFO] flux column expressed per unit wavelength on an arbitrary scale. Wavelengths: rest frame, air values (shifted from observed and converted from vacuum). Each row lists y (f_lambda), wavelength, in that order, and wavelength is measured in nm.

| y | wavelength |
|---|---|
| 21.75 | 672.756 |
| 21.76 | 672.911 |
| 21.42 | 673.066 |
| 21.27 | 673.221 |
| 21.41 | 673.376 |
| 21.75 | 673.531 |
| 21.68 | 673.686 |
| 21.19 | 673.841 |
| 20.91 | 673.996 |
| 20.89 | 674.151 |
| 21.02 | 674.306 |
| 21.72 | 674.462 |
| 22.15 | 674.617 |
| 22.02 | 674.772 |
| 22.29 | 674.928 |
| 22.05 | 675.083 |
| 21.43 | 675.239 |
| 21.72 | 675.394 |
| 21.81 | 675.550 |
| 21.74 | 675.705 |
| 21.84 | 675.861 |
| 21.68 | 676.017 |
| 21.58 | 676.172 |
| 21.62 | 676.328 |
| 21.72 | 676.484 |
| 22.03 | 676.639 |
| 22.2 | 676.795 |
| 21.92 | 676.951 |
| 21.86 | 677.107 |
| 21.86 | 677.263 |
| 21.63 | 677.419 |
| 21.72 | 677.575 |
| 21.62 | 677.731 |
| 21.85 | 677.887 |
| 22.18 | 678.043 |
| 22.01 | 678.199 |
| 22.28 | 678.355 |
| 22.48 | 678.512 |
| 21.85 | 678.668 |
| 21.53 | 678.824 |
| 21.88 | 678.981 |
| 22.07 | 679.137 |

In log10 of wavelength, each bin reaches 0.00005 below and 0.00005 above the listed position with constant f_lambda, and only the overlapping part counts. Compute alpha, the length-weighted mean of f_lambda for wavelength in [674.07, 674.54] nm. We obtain 21.2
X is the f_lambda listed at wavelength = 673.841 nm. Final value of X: 21.19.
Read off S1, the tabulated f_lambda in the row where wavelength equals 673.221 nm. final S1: 21.27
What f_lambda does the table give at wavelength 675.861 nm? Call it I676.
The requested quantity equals 21.84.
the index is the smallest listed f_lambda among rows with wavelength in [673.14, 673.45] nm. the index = 21.27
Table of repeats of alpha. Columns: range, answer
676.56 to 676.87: 22.2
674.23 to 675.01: 21.8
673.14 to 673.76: 21.5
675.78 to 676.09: 21.7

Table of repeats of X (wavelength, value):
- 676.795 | 22.2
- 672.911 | 21.76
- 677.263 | 21.86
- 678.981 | 21.88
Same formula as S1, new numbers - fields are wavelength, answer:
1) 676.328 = 21.62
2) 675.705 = 21.74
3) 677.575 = 21.72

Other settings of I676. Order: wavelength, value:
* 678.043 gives 22.18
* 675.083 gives 22.05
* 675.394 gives 21.72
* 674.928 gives 22.29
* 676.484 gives 21.72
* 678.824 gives 21.53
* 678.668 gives 21.85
